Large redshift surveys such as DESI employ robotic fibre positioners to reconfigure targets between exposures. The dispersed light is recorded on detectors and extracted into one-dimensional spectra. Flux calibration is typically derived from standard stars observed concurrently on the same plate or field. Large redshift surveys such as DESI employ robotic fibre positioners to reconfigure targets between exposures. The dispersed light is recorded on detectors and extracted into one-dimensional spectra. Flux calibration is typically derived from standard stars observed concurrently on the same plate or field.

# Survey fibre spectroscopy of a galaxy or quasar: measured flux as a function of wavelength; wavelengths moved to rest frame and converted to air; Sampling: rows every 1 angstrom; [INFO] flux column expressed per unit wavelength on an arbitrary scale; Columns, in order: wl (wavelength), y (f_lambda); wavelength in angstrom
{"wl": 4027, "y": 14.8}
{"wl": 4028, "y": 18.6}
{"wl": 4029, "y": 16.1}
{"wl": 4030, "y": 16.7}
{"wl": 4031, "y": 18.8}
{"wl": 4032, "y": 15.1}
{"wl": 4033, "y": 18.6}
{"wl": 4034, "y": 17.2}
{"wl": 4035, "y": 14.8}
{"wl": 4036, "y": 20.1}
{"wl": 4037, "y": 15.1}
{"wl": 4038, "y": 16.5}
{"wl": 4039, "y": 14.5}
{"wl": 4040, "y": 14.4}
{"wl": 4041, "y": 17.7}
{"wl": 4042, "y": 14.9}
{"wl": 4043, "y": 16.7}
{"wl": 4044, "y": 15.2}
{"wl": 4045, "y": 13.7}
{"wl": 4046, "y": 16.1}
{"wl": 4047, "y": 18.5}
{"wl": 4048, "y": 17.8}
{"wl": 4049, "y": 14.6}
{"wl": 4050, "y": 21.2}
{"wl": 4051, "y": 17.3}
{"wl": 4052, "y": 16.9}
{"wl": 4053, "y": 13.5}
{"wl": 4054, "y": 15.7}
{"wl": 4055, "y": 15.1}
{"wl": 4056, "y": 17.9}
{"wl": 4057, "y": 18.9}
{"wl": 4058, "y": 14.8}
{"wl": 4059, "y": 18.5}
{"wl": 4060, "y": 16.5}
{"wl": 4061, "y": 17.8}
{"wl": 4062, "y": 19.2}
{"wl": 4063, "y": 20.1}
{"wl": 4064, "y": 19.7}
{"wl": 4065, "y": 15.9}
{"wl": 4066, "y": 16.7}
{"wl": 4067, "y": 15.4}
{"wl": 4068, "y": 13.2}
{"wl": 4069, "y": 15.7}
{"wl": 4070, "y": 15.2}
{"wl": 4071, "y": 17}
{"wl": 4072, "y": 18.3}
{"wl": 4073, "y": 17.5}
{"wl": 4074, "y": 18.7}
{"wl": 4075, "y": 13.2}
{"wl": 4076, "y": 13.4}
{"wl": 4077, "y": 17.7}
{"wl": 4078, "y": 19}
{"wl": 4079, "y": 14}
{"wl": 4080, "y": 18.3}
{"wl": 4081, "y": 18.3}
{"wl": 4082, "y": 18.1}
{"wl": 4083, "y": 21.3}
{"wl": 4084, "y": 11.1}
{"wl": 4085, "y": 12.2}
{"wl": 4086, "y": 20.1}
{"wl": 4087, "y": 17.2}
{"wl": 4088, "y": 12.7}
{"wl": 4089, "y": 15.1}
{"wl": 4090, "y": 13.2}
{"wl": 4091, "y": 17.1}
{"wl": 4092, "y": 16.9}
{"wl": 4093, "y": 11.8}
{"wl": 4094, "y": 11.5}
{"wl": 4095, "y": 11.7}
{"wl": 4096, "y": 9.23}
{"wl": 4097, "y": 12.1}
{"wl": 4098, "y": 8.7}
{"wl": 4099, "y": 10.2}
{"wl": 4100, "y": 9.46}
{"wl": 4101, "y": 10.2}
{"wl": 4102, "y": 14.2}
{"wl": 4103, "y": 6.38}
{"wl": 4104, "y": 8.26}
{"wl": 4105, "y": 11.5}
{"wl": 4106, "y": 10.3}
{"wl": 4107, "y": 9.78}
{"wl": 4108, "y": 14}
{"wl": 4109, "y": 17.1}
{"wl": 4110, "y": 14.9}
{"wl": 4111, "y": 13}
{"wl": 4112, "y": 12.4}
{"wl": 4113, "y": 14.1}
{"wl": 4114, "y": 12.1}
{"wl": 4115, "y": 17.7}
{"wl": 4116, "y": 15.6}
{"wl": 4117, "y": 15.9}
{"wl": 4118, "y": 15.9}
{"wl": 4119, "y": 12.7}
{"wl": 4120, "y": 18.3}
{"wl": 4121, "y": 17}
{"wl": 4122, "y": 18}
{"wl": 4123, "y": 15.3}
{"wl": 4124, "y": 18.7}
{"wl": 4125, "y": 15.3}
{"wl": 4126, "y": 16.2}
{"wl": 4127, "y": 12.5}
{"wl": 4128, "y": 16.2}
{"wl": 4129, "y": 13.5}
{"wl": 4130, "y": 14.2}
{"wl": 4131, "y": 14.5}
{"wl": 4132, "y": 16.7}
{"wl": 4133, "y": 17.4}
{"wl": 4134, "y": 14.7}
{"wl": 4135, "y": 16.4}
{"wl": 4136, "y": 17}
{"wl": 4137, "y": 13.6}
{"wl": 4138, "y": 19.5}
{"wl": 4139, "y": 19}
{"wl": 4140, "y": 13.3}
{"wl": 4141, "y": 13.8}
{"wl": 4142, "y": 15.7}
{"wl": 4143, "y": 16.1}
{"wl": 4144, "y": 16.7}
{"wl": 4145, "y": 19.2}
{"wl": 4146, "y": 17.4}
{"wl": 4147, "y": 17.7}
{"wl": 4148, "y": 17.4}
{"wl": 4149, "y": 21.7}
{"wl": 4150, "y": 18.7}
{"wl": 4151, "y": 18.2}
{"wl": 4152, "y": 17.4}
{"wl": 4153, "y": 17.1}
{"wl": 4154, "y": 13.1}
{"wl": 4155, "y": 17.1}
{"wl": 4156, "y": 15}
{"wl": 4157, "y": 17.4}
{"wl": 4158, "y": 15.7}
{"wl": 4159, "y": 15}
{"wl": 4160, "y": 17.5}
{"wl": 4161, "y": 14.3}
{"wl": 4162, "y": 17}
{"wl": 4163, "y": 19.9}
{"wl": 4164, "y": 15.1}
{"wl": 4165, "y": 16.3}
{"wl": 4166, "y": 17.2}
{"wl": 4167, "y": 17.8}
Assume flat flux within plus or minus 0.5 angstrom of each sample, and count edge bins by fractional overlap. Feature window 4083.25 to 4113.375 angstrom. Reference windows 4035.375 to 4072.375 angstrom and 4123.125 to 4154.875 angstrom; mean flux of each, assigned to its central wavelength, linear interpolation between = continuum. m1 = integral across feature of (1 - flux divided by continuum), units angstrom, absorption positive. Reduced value 7.1 angstrom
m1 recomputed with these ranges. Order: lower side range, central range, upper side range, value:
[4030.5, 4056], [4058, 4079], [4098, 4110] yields -3.8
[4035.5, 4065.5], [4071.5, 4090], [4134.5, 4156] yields 0.5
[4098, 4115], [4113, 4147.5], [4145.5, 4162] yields -3.9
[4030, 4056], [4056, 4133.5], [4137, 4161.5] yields 7.5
